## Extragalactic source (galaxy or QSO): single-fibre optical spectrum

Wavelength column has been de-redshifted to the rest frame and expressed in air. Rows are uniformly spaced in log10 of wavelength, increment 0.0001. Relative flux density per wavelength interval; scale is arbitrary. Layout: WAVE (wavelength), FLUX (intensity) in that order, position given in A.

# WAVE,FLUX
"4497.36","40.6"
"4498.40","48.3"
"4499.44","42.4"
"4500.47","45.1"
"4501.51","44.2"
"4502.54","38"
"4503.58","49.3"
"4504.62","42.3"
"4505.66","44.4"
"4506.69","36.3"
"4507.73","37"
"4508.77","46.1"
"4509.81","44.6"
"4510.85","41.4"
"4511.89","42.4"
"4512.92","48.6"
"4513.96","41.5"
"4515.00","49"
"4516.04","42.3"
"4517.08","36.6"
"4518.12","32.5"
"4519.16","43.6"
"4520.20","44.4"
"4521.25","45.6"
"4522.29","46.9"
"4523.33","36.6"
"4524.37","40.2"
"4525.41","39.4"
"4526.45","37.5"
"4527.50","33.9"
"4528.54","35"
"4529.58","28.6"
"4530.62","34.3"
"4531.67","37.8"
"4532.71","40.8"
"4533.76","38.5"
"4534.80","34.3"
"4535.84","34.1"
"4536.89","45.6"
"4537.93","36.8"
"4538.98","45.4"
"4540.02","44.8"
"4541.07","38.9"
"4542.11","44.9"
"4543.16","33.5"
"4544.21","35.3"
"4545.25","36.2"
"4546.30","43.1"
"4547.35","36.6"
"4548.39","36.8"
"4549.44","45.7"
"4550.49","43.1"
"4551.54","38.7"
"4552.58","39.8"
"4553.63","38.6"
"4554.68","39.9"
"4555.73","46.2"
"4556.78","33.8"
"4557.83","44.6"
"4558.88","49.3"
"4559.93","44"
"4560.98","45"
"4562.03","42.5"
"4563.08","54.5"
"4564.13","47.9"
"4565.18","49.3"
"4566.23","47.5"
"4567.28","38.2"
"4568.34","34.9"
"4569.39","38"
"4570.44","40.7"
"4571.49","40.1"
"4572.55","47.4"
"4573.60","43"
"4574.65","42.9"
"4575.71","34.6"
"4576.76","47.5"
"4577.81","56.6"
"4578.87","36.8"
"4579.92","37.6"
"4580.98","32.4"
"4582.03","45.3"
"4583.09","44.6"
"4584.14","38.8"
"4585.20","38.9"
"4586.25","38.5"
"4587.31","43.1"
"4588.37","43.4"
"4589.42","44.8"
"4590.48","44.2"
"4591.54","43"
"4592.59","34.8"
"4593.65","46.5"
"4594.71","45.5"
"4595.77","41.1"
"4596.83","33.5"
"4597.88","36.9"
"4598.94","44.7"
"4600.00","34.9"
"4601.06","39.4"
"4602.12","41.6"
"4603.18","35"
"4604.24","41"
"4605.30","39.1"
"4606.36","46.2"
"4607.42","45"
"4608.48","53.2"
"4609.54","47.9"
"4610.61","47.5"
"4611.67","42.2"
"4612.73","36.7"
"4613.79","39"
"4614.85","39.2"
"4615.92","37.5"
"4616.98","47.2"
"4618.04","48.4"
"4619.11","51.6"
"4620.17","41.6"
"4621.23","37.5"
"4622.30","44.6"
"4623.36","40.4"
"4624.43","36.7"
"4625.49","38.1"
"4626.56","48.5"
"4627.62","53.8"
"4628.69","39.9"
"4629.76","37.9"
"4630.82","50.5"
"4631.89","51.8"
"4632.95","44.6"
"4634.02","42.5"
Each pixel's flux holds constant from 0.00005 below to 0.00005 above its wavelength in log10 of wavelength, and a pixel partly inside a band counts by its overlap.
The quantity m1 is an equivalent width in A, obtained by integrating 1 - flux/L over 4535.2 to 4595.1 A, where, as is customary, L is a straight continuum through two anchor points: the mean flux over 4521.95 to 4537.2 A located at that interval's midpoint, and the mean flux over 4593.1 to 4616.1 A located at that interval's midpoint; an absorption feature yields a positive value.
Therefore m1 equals -3.8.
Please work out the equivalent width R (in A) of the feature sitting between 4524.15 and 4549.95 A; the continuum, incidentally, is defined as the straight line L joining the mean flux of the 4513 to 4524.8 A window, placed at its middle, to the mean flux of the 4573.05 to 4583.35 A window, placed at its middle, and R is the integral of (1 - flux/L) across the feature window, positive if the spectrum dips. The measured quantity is 2.3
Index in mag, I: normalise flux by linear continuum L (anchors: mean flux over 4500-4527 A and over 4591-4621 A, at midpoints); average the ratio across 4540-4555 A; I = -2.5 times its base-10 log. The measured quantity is 0.07 mag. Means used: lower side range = 42.1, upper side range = 42.1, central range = 39.6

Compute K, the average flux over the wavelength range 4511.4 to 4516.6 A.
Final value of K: 44.8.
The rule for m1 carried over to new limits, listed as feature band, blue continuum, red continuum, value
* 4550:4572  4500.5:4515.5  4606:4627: 0.3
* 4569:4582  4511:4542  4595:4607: -0.6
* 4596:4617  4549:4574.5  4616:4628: 1.2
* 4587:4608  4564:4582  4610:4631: 0.6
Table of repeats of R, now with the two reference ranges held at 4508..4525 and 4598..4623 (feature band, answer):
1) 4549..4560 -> 0.13 A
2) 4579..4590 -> 0.50 A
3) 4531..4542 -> 0.70 A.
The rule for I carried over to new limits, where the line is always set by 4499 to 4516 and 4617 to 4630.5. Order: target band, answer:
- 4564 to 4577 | 0.03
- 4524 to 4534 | 0.19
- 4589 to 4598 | 0.06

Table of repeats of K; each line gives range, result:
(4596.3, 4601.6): 37.9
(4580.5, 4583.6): 40.9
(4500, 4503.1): 42.5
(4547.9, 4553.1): 40.9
